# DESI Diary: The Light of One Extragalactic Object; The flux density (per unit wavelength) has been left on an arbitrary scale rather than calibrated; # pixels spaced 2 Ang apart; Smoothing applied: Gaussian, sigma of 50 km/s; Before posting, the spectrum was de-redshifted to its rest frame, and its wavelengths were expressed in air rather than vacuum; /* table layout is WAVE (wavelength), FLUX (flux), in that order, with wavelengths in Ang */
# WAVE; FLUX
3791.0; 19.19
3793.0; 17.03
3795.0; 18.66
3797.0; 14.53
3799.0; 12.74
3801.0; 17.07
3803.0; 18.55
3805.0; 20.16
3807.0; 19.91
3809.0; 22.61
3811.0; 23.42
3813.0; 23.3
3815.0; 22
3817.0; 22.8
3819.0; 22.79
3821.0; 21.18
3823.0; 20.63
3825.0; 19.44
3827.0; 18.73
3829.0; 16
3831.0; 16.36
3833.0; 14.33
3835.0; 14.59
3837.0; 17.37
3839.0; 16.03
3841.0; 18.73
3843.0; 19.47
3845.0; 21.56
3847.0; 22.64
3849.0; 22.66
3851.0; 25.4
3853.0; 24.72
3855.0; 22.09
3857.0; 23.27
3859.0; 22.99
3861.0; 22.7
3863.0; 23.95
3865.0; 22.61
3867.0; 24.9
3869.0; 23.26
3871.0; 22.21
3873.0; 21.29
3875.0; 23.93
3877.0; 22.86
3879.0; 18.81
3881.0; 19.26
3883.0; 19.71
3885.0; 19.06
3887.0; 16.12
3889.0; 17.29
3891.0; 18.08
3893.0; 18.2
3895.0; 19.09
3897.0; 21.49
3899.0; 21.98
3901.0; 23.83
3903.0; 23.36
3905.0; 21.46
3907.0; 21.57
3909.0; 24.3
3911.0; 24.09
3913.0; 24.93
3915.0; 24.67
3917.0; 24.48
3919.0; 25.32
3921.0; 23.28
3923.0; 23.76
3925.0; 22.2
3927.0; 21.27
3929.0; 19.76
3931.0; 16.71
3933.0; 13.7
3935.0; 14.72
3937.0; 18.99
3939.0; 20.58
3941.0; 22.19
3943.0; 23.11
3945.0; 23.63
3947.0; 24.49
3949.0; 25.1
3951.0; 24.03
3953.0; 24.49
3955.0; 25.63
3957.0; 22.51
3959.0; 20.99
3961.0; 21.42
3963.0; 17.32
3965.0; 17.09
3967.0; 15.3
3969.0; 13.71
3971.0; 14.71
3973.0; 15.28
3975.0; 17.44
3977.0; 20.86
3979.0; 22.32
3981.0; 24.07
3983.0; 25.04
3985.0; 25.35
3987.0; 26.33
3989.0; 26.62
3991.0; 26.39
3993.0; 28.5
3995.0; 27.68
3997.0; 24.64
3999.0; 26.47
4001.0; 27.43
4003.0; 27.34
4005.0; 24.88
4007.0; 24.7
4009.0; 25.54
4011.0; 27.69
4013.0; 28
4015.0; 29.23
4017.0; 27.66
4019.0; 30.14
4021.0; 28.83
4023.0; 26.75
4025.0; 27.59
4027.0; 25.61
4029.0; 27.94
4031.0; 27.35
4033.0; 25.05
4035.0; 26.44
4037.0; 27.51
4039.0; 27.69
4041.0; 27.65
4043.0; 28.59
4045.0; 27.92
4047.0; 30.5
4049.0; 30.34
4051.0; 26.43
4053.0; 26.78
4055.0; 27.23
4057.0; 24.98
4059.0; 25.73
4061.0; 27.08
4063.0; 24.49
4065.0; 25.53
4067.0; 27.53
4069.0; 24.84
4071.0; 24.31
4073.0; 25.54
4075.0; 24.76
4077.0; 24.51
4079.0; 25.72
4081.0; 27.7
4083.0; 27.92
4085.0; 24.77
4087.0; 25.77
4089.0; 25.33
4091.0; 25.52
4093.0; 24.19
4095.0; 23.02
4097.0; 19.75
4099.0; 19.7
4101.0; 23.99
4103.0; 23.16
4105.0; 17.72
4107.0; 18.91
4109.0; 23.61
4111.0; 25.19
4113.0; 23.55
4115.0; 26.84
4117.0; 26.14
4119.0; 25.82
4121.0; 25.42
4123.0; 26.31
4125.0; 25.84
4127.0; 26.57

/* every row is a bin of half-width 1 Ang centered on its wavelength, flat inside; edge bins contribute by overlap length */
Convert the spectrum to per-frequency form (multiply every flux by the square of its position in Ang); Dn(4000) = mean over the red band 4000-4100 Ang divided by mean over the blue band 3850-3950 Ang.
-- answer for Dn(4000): 1.31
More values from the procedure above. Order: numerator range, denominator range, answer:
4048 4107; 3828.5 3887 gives 1.34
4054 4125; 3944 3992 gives 1.21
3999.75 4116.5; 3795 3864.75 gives 1.44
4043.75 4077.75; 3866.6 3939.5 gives 1.36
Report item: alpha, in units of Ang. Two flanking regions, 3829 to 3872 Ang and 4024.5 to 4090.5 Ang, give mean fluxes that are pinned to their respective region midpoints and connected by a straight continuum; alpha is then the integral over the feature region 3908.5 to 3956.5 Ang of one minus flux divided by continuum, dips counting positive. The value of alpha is 1.8 Ang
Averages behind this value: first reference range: 20.9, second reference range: 26.6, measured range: 22.3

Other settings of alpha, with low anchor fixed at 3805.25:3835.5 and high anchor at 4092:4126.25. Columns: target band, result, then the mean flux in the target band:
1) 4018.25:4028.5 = -2.4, 27.7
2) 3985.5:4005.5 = -4.1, 26.6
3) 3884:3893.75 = 1.4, 17.7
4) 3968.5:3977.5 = 2.3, 16.3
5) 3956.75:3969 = 1.8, 18.5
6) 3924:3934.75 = 1.4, 18.4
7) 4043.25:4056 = -3.1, 28.2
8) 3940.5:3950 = -1.0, 23.8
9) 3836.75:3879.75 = -3.4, 22.1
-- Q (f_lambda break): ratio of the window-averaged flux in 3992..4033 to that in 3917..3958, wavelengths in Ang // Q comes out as 1.2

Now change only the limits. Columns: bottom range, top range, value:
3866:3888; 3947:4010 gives 1.09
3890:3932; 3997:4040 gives 1.23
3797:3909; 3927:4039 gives 1.15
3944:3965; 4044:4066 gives 1.19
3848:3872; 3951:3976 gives 0.81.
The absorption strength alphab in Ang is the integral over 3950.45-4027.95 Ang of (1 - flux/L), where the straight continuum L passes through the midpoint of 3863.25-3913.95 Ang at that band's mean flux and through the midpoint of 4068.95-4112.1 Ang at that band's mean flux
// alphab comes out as -4.54 Ang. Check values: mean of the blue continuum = 21.4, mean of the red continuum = 23.9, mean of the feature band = 24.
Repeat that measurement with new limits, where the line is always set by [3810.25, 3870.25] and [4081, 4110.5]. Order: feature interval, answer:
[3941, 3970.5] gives 1.02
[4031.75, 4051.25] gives -4.32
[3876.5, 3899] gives 2.40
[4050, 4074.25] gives -3.03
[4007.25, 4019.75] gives -2.91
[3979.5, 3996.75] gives -2.89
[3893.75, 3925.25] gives -2.15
